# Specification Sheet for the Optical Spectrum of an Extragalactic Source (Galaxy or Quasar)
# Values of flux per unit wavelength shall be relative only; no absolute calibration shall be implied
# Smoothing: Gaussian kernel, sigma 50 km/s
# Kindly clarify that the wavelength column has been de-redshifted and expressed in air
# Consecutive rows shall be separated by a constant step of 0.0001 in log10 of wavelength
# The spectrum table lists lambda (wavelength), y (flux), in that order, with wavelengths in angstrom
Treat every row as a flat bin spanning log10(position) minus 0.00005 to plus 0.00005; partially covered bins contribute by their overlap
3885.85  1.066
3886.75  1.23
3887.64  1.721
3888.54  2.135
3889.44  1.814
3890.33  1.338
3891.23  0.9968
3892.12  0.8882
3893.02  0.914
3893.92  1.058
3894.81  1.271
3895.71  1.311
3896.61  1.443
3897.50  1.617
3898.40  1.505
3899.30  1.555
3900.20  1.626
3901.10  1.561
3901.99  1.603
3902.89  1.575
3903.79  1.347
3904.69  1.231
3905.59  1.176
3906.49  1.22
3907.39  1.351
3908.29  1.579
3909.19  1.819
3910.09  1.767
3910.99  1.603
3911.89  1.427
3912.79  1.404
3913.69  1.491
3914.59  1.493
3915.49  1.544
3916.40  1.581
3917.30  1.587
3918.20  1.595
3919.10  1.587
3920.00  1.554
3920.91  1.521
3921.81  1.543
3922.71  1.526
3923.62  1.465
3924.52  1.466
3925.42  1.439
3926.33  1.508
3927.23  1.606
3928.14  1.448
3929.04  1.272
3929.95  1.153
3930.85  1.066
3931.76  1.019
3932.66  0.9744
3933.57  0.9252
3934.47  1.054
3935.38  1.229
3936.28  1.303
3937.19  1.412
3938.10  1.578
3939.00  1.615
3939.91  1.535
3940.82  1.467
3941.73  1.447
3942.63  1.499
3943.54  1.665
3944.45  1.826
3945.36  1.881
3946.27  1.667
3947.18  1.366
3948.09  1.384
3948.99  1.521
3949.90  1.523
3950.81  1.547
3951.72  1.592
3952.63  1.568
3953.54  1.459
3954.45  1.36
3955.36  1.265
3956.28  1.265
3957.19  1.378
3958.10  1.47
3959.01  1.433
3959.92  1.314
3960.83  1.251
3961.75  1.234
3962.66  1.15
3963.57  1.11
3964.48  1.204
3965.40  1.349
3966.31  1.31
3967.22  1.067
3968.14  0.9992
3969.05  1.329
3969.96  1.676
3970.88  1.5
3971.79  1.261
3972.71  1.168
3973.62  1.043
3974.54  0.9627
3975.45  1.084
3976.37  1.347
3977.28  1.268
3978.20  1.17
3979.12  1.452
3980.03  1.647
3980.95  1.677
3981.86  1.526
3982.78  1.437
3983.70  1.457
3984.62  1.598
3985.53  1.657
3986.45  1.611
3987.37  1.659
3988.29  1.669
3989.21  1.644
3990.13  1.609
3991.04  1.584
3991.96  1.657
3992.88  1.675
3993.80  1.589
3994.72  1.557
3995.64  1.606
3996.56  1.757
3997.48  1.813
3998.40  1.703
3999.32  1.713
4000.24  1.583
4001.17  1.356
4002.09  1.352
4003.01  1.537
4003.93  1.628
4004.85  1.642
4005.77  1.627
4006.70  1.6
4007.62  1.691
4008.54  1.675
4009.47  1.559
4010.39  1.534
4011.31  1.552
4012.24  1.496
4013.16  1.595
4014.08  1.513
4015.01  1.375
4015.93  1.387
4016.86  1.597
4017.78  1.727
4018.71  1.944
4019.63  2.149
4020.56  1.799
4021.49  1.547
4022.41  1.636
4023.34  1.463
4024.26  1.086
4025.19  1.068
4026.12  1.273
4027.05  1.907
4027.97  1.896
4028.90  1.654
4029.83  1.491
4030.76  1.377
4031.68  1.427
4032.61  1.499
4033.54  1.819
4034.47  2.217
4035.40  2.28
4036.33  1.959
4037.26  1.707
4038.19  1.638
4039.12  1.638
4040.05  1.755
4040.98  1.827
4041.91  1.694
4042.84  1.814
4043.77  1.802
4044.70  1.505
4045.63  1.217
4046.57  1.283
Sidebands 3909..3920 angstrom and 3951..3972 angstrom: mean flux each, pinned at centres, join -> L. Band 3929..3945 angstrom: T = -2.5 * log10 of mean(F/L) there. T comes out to 0.09 mag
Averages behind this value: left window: 1.57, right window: 1.33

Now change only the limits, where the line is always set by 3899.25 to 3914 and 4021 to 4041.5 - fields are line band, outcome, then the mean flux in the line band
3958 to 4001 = 0.10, 1.44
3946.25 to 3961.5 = 0.09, 1.42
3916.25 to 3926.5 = -0.02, 1.53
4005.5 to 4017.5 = 0.04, 1.56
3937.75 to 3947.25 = -0.05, 1.6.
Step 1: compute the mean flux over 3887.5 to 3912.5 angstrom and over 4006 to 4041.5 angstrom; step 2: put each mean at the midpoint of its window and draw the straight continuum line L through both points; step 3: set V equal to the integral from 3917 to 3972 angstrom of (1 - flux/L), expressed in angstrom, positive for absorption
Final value 4.1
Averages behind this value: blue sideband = 1.44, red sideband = 1.64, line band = 1.4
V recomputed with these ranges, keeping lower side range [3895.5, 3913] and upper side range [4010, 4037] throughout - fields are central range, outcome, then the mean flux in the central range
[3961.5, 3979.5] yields 3.8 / 1.23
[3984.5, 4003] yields -0.3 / 1.62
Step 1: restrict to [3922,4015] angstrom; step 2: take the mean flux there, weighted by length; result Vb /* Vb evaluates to 1.45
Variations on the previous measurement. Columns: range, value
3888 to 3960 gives 1.44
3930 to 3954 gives 1.42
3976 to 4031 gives 1.57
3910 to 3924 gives 1.54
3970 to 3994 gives 1.46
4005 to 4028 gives 1.58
